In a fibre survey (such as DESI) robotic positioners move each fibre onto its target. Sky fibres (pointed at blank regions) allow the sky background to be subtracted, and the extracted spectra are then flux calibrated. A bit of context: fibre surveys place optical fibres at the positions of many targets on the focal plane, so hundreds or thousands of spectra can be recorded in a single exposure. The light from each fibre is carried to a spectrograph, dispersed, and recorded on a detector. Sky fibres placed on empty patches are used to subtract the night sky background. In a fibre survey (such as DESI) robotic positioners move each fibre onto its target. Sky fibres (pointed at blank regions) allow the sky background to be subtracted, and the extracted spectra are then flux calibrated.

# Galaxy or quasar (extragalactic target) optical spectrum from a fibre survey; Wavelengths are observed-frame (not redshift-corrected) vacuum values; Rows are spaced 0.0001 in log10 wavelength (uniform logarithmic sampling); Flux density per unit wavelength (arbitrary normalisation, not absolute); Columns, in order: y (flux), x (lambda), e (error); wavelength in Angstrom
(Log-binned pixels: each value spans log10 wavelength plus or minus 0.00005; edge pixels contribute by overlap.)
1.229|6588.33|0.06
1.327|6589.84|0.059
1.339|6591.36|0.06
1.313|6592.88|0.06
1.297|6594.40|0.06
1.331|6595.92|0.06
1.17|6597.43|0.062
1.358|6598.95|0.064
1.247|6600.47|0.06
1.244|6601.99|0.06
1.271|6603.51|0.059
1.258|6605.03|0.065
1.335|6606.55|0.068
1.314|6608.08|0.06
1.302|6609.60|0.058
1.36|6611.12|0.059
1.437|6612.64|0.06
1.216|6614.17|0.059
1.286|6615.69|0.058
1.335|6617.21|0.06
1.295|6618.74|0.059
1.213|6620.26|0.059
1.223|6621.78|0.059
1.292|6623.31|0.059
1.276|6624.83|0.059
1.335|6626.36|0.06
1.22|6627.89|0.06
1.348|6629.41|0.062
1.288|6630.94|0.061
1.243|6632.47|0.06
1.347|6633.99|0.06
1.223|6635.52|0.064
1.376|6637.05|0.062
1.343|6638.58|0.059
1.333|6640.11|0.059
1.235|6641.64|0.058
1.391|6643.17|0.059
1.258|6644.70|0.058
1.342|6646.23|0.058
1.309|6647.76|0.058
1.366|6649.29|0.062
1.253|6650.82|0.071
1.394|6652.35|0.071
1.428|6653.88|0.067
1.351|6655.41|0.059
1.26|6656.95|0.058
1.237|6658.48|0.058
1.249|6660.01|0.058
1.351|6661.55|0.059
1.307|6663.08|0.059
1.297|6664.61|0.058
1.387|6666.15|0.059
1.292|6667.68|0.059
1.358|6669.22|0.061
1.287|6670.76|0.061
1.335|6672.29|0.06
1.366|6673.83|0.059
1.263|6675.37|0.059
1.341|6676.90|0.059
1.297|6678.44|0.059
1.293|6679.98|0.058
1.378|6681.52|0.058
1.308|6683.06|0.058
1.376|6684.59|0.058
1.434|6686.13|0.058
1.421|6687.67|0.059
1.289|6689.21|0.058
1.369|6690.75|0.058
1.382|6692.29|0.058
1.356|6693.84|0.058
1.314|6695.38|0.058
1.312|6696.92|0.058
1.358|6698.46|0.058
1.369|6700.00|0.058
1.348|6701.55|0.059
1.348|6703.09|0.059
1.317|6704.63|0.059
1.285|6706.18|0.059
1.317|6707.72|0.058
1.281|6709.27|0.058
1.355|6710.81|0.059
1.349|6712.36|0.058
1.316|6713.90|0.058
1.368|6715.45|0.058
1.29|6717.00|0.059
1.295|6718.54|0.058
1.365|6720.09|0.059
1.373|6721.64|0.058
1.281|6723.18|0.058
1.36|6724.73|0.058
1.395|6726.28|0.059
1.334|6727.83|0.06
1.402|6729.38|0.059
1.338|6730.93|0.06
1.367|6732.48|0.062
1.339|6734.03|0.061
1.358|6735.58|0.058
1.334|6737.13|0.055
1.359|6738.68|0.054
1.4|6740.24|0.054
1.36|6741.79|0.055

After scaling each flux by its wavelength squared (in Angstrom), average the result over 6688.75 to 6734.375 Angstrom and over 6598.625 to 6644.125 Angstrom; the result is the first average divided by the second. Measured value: 1.06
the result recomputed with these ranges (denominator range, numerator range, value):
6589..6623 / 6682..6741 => 1.07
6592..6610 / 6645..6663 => 1.04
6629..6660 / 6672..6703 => 1.04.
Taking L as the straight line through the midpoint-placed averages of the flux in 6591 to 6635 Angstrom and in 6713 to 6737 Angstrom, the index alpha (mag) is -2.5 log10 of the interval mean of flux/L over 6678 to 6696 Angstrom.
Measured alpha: -0.02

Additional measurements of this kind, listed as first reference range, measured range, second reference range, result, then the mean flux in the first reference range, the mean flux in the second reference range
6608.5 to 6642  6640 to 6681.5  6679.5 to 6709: 0.00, 1.3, 1.35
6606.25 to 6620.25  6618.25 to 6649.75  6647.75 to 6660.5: 0.02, 1.31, 1.32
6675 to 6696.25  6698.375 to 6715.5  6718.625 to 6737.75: 0.01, 1.35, 1.35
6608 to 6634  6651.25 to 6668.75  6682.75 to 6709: 0.00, 1.29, 1.35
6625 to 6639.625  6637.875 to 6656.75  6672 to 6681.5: -0.02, 1.3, 1.32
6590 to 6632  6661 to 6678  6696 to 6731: -0.01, 1.29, 1.34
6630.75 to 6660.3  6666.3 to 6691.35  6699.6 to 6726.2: -0.01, 1.31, 1.33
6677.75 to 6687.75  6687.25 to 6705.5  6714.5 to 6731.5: 0.00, 1.35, 1.35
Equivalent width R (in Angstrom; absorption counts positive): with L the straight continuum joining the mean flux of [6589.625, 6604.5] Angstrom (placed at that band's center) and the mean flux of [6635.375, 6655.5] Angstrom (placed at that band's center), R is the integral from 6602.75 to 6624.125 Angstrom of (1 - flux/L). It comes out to 0.1 Angstrom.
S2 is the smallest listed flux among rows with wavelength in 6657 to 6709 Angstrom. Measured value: 1.237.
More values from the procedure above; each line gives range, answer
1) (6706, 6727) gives 1.281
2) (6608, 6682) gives 1.213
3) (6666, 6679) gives 1.263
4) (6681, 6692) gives 1.289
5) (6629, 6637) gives 1.223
